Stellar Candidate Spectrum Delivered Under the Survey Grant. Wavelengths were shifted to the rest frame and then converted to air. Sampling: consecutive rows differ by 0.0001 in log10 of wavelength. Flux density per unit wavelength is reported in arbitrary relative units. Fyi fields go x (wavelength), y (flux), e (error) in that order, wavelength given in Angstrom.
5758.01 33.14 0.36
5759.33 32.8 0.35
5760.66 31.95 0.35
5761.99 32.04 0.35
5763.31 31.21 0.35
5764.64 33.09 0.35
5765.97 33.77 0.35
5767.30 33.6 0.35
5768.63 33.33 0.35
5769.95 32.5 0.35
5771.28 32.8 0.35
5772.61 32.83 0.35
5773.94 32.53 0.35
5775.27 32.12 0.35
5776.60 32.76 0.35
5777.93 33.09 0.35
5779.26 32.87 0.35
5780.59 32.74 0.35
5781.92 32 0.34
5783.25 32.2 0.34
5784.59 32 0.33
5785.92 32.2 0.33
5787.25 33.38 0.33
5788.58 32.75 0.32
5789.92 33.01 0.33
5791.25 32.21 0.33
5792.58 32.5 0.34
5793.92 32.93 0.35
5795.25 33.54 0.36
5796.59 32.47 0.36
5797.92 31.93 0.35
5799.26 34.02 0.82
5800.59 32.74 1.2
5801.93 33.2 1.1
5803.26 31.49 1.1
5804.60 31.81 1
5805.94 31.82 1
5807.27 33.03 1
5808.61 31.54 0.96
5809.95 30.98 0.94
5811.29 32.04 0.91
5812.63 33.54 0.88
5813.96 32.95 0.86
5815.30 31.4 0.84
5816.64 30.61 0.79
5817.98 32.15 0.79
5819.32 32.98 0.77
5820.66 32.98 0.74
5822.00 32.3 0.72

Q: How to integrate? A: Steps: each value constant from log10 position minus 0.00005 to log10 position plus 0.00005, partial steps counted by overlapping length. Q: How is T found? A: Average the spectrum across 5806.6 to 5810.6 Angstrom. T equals 31.9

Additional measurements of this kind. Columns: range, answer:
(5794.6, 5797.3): 33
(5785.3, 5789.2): 32.8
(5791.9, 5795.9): 33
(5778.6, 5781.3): 32.8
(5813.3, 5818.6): 31.8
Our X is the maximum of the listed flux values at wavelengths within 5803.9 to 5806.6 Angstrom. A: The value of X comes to 31.82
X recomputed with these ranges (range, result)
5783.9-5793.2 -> 33.38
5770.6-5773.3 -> 32.83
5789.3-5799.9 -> 34.02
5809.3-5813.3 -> 33.54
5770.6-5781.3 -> 33.09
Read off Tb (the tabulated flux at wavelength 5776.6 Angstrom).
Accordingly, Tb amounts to 32.76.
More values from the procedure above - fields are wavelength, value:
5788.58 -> 32.75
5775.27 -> 32.12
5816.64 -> 30.61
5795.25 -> 33.54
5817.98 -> 32.15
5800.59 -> 32.74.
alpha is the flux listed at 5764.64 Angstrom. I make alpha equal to 33.09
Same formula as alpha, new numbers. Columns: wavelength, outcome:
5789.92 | 33.01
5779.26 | 32.87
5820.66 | 32.98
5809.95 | 30.98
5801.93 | 33.2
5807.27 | 33.03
